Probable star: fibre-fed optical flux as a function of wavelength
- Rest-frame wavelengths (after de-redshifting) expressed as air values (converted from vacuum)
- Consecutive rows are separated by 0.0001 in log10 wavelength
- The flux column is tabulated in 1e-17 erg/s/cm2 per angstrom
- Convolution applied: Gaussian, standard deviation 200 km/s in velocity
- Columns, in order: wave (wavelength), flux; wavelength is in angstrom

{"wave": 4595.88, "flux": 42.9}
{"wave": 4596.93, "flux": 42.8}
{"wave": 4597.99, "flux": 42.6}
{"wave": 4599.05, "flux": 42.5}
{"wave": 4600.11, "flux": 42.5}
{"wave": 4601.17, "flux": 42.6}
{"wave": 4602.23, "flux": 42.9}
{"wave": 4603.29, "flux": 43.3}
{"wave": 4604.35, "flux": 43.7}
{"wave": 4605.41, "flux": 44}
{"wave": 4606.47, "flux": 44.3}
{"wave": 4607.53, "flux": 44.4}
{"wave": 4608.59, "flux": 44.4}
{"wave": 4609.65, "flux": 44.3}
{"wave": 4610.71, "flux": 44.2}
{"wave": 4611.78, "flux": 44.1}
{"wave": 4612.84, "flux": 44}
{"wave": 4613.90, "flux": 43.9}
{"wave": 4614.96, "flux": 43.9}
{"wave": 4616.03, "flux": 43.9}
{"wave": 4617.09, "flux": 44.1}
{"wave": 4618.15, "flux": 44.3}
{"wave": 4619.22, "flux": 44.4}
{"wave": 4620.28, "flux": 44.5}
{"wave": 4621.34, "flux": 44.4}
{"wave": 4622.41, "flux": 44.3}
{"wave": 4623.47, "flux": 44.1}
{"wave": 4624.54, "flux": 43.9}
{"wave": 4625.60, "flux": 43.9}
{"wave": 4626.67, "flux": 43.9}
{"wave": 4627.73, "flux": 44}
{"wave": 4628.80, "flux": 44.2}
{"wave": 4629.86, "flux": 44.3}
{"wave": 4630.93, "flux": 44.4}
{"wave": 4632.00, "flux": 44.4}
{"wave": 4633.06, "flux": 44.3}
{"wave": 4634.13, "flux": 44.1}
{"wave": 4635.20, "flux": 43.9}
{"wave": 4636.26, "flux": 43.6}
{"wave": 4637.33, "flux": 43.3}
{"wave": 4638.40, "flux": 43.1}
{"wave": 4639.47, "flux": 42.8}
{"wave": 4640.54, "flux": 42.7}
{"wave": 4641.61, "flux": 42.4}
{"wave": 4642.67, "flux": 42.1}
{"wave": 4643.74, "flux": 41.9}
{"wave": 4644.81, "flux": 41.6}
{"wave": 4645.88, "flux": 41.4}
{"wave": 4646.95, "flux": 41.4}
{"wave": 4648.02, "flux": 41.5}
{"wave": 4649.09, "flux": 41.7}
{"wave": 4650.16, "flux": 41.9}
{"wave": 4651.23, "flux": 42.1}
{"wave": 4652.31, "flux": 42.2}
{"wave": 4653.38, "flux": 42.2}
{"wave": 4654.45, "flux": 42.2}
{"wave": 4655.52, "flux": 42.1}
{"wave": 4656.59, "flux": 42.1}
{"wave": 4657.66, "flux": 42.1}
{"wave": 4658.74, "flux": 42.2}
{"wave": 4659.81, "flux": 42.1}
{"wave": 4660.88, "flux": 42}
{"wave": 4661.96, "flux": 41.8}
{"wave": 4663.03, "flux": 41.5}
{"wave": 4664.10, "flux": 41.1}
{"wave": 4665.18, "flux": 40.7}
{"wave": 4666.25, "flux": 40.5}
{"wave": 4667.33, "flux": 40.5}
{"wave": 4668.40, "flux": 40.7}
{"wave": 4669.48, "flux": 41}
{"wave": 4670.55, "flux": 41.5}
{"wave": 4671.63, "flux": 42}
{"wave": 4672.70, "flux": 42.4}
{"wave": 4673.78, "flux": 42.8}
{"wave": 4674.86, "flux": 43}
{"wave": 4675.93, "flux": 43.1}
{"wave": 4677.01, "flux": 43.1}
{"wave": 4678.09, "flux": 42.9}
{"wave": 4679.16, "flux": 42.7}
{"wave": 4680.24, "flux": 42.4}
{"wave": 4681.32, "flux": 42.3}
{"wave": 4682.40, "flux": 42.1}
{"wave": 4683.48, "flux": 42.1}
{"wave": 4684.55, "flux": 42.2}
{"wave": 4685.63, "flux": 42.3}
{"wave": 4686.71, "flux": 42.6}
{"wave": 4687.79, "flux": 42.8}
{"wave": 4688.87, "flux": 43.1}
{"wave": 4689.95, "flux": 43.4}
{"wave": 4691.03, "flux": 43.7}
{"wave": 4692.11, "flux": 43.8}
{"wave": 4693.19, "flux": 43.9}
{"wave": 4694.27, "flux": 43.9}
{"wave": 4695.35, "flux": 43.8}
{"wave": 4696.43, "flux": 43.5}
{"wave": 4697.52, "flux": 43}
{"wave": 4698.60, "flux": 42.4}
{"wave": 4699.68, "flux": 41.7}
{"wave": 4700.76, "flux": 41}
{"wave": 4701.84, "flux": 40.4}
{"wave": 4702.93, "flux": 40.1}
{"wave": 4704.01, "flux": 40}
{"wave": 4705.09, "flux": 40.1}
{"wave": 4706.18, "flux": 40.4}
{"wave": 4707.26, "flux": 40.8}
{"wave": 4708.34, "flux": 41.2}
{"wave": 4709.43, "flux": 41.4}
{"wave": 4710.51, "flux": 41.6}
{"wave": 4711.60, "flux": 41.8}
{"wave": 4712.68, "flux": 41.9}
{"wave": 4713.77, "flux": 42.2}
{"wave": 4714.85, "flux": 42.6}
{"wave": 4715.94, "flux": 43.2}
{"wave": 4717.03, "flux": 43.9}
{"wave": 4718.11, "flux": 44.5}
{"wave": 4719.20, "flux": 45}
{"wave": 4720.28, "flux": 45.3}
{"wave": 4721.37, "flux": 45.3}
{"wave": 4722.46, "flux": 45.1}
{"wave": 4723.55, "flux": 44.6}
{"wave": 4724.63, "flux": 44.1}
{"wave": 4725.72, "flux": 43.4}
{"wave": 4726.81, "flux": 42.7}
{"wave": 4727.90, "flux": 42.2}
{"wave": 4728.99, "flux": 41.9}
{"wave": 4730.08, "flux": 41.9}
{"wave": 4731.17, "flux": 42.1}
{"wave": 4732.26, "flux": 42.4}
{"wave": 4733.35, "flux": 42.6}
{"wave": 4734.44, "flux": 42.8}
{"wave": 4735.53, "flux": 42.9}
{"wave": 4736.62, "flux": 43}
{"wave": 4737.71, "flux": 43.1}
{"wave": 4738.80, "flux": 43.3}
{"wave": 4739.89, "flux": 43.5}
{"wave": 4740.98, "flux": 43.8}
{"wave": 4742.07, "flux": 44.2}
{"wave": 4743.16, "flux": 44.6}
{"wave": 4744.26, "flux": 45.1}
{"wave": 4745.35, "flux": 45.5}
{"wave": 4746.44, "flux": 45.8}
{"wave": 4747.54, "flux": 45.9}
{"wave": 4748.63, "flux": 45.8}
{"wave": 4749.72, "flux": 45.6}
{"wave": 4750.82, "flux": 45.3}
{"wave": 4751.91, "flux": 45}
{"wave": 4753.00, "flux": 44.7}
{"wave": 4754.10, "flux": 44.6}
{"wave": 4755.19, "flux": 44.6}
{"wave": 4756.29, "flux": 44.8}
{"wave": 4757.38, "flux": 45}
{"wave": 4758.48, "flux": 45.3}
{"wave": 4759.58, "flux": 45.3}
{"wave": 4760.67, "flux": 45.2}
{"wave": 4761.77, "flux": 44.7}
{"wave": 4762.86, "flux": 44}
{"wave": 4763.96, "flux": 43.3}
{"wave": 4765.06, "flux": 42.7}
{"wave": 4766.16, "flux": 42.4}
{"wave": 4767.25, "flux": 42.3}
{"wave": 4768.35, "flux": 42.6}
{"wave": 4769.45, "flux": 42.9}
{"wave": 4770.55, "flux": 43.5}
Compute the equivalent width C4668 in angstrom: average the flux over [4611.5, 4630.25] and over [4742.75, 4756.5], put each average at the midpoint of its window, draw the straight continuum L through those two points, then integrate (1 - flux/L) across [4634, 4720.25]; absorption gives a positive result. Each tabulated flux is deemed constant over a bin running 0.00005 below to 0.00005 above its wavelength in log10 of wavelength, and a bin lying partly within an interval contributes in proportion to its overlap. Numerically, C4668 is 4.5 angstrom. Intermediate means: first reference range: 44.1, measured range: 42.3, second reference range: 45.2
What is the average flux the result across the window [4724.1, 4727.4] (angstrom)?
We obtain 43.3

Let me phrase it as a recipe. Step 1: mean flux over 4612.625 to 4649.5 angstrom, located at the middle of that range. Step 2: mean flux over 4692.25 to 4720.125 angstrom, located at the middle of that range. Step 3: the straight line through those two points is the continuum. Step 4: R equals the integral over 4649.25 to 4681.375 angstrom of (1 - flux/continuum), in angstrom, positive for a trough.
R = 0.7 angstrom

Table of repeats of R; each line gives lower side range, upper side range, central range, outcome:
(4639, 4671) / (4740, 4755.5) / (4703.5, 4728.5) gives 0.6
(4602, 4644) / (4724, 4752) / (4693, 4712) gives 0.9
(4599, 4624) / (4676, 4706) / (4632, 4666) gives 0.7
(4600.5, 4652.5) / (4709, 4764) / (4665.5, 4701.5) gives 1.0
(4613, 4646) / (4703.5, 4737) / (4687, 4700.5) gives -0.1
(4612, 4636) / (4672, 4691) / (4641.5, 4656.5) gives 0.6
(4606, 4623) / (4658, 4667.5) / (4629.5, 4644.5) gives -0.2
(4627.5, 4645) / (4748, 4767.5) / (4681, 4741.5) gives 1.9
